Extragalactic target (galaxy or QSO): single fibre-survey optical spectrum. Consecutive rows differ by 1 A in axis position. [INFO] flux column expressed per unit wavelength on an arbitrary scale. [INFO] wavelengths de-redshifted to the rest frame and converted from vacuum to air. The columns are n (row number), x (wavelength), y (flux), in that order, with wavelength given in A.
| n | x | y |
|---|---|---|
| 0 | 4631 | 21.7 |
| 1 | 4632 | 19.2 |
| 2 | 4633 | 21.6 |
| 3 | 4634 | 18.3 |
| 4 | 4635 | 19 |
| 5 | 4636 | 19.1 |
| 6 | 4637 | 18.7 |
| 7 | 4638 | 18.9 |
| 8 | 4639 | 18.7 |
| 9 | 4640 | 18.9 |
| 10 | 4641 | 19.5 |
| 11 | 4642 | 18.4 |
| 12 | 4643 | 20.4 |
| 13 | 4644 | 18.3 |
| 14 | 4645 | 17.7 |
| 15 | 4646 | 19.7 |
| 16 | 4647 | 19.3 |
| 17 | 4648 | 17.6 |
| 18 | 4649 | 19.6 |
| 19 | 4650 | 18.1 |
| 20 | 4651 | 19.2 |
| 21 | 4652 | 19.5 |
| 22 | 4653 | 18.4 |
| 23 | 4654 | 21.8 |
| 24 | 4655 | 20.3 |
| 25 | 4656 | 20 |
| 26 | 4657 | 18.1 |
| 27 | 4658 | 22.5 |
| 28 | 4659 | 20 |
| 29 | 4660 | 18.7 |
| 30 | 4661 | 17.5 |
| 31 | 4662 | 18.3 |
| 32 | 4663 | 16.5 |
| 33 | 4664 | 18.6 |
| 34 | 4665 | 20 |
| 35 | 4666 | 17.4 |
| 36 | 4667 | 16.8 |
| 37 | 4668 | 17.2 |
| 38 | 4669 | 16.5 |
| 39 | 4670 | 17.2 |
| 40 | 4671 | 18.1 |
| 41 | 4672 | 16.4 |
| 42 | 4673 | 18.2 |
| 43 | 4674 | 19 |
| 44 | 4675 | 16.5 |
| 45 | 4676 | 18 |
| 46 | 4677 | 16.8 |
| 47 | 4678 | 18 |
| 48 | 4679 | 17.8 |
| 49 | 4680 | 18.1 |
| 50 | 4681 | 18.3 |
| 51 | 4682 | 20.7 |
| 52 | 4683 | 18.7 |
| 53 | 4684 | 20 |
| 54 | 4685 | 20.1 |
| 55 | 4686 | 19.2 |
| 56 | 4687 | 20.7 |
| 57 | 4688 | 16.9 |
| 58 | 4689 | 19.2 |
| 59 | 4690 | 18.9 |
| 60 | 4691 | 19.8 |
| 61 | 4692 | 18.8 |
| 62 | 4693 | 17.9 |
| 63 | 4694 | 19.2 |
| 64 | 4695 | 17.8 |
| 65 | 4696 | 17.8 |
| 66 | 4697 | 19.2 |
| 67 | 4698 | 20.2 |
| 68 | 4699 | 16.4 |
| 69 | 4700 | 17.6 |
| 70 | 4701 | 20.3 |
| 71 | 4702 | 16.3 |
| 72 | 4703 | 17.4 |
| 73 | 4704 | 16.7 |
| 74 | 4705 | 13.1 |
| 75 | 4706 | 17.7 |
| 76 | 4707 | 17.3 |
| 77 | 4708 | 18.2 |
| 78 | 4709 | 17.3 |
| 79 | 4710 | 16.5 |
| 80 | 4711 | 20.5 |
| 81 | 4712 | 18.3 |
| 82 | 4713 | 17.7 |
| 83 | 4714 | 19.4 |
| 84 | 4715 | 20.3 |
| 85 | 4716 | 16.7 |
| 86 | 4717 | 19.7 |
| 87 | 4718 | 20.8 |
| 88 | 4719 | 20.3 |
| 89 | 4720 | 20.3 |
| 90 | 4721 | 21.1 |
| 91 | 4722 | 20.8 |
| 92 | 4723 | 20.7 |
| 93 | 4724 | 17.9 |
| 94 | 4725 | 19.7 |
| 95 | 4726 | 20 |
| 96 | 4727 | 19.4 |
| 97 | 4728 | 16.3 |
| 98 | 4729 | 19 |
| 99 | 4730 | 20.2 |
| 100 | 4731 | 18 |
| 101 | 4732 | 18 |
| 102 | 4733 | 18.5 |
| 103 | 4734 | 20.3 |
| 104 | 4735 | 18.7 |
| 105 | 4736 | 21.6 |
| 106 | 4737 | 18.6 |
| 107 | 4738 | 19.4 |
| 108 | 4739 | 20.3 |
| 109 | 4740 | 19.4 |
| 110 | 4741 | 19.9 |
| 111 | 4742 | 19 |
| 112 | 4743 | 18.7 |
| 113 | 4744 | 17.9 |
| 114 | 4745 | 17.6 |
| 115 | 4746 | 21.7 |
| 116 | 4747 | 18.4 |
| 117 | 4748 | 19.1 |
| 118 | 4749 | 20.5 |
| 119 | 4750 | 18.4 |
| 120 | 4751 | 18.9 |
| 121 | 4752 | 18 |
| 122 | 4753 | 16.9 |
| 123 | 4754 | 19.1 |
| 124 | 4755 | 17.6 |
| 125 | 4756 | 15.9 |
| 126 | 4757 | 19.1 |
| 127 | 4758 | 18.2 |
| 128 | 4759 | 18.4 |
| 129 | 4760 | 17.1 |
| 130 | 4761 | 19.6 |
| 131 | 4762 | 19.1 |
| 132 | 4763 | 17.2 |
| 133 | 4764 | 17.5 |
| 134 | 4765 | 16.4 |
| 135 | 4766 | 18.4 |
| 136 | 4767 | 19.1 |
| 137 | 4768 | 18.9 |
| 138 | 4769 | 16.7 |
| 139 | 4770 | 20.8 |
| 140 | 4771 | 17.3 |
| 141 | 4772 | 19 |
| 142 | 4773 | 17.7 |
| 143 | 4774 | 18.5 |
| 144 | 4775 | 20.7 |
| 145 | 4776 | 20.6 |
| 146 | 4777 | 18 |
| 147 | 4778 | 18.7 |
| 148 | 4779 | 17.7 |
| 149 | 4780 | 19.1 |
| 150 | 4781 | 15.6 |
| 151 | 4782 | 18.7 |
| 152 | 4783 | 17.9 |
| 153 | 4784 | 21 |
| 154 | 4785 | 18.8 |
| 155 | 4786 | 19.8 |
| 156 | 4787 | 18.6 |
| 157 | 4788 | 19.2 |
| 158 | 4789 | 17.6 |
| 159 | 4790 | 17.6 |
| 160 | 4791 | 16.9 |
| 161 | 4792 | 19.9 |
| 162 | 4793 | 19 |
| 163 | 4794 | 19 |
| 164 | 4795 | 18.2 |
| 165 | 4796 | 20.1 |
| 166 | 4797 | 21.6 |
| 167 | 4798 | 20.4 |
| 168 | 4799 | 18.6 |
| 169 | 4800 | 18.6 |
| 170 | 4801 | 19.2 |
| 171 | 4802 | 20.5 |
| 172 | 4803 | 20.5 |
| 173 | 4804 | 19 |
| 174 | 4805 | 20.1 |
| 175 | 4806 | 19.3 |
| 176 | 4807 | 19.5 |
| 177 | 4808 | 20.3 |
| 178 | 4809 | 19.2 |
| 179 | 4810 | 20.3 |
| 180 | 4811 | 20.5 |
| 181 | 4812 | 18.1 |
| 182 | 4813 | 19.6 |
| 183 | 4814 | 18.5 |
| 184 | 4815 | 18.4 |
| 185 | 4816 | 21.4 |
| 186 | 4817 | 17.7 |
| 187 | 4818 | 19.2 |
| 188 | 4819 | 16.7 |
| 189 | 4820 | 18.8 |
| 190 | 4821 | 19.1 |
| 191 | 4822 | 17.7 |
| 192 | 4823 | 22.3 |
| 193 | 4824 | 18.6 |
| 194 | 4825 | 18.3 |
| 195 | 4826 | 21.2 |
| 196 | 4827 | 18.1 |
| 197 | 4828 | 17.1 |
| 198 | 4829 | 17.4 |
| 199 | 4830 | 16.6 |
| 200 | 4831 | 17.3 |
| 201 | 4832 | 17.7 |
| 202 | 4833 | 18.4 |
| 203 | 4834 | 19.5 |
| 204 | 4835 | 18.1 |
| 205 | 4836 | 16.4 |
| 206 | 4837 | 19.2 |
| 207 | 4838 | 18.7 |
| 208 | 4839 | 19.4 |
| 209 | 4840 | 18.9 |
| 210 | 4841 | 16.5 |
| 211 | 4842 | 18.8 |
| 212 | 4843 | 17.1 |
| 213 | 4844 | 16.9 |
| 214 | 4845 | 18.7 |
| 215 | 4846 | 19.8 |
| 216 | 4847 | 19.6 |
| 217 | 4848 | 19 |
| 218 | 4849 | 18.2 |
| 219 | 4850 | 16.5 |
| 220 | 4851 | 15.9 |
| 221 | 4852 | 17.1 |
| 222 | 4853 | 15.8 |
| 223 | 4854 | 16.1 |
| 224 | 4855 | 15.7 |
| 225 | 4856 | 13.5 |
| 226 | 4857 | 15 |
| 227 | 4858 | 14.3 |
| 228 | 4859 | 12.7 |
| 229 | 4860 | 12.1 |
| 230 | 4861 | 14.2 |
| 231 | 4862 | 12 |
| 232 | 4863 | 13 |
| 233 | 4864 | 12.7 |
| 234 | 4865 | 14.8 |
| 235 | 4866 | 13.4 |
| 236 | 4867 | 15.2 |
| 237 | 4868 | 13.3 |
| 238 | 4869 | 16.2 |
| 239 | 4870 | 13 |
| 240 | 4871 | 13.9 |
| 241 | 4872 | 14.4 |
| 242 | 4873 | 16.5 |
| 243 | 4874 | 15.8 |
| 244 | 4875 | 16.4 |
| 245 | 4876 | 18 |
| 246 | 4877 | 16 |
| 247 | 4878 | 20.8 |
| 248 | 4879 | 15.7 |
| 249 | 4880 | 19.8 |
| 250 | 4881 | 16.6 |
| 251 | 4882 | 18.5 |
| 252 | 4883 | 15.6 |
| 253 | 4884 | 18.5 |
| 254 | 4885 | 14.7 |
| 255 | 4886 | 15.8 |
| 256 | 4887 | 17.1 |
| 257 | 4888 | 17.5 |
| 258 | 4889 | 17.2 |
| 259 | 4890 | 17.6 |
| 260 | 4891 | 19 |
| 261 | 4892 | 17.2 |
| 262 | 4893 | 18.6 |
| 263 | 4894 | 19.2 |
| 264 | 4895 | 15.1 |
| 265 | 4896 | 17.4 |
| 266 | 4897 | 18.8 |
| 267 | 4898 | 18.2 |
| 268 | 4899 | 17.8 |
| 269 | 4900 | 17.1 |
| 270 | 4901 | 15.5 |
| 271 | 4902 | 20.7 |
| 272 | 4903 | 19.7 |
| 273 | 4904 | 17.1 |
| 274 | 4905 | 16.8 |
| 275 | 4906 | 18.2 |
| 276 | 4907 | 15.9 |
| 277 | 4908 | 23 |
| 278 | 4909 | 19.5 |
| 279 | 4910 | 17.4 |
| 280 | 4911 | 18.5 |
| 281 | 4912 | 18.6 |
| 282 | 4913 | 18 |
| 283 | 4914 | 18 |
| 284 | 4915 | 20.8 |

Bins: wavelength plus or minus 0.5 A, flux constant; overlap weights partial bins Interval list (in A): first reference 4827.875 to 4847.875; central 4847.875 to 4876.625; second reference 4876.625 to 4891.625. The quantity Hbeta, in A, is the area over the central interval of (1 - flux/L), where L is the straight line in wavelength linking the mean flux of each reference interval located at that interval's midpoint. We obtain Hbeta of 4.5 A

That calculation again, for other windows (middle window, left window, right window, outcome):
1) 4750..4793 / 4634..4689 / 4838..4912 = -1.69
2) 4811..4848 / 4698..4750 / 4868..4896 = -2.25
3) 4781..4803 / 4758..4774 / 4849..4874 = -2.35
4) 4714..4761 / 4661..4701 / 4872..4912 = -2.45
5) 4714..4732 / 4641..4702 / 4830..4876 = -1.51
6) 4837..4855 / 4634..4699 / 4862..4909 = -0.71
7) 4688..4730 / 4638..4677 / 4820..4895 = -1.07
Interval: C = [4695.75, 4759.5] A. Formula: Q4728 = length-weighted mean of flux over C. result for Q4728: 18.7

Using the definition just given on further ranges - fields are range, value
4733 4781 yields 18.7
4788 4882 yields 17.6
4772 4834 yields 18.9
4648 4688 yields 18.6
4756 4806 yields 18.8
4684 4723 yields 18.6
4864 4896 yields 16.5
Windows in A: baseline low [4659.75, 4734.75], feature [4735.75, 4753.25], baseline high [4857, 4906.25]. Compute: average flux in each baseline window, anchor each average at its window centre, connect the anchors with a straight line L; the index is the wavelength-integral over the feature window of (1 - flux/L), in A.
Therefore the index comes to -1.2 A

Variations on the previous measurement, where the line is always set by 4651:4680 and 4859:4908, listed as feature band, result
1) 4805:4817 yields -1.7 A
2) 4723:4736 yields -0.9 A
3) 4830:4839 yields -0.7 A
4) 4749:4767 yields -0.5 A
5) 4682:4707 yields -0.3 A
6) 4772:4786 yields -1.1 A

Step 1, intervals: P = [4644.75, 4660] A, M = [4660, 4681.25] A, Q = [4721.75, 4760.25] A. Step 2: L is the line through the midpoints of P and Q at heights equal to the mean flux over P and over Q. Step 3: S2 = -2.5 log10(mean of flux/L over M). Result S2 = 0.10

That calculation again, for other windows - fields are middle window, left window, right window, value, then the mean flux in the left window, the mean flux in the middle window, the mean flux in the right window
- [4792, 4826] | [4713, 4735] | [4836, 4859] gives -0.09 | 19.3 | 19.4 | 17.2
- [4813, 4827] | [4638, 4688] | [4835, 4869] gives -0.15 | 18.7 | 19.1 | 16.1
